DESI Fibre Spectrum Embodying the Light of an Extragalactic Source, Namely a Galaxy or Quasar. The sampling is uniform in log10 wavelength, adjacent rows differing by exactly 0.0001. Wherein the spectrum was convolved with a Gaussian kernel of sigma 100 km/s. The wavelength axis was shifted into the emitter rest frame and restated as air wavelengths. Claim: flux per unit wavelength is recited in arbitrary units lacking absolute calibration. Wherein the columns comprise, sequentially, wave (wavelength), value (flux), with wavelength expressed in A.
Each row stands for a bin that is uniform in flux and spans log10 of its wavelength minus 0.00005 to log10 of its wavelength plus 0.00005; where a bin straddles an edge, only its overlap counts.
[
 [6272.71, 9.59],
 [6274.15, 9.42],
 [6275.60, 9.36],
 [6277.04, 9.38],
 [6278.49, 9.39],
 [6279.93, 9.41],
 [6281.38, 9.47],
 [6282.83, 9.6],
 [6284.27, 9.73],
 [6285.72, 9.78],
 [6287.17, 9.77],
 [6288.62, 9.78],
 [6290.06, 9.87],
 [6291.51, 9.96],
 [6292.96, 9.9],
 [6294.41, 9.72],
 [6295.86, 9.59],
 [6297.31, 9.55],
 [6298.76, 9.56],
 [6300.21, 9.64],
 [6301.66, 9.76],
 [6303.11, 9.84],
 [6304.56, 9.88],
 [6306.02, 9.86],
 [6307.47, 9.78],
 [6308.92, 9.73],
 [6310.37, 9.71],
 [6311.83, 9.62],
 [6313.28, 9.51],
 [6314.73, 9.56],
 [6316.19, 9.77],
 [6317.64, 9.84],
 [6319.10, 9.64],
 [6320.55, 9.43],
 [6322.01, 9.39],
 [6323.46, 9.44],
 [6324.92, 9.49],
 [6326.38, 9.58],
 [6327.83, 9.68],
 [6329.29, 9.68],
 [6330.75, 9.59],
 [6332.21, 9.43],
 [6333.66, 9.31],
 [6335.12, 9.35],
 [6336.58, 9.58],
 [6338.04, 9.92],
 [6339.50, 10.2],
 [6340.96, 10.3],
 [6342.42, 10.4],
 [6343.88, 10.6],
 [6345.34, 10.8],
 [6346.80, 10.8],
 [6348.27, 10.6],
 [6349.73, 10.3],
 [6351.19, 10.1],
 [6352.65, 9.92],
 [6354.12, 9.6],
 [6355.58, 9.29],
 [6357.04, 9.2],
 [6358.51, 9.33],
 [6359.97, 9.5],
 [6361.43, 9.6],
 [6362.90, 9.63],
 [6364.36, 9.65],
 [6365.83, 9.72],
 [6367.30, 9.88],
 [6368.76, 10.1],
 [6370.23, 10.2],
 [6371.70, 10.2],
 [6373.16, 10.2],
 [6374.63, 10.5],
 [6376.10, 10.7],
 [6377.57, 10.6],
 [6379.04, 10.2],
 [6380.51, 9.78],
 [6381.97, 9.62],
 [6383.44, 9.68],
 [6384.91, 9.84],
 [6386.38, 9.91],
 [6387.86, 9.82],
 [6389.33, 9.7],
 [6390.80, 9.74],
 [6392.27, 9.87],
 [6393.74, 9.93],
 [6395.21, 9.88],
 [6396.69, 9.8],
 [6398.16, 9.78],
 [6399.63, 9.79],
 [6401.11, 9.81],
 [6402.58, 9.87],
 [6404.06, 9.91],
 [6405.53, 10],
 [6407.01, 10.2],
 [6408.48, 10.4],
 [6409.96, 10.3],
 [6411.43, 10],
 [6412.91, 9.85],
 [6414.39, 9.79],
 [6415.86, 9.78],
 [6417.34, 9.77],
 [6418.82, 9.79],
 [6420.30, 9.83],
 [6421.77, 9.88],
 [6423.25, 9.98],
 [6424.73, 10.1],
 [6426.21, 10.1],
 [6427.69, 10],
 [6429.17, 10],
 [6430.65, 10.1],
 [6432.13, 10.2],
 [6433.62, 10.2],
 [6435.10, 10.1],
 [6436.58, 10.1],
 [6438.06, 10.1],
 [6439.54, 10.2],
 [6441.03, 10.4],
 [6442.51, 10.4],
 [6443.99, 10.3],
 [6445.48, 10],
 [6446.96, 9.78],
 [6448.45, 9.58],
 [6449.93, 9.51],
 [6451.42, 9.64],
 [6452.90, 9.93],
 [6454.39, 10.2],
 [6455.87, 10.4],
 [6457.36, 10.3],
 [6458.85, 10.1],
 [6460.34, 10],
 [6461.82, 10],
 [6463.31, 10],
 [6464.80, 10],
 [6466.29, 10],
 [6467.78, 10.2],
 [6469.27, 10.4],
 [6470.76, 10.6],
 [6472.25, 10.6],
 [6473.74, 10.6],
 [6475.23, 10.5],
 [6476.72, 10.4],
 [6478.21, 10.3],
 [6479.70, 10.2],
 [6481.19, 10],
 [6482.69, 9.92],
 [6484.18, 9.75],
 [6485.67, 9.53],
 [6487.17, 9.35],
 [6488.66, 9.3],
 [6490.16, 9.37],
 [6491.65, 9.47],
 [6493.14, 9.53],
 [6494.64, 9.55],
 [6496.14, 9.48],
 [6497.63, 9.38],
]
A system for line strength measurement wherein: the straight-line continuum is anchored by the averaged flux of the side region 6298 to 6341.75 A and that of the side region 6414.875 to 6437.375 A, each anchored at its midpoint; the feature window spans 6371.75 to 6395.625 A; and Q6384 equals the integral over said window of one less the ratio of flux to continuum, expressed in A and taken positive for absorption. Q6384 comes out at -0.34 A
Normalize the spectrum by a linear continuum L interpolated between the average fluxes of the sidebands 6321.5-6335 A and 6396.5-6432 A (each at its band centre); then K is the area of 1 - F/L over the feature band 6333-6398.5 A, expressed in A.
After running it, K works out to -1.7 A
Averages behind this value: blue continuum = 9.51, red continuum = 9.96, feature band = 9.95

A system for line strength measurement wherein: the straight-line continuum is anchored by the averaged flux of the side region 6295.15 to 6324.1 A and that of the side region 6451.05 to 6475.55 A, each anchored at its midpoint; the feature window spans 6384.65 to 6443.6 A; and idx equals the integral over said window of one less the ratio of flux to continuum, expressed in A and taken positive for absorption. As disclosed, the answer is 0.3 A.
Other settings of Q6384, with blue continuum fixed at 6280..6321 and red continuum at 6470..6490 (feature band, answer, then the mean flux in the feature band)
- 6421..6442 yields -0.3 A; 10.1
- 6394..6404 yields 0.1 A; 9.83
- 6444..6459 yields 0.1 A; 9.95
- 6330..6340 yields 0.2 A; 9.61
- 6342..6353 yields -0.7 A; 10.5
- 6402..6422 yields -0.1 A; 9.96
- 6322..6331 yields 0.2 A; 9.56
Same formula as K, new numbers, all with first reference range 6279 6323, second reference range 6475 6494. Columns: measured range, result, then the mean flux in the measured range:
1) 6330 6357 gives -0.8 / 9.98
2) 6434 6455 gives -0.5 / 10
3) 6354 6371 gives 0.1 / 9.65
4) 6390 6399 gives -0.1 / 9.84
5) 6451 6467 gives -0.5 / 10.1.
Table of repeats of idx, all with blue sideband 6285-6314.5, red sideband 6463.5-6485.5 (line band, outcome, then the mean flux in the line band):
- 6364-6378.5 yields -0.4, 10.2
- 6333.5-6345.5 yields -0.2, 10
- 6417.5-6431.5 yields 0.2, 9.97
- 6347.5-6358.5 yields 0.1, 9.82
